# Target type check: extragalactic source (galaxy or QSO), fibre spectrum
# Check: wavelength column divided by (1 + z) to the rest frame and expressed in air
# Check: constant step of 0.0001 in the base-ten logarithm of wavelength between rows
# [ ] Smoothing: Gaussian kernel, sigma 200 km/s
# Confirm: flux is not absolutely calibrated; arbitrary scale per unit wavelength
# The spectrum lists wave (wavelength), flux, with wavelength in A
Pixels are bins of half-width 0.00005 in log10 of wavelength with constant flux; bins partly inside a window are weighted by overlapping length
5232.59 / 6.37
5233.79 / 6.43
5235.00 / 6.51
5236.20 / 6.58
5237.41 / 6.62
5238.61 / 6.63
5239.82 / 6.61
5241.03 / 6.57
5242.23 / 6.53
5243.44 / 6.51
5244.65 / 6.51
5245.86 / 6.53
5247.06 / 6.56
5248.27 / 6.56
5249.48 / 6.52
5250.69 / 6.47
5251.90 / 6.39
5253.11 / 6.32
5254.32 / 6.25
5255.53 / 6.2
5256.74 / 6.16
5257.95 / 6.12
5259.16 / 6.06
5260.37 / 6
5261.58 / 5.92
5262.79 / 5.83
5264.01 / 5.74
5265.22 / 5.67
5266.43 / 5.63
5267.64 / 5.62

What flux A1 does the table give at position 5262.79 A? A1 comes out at 5.83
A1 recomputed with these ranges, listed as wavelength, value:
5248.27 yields 6.56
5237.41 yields 6.62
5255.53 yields 6.2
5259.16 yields 6.06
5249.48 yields 6.52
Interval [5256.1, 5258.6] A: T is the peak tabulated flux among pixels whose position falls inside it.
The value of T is 6.16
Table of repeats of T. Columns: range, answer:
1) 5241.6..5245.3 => 6.53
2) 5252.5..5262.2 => 6.32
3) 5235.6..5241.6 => 6.63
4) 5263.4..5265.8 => 5.74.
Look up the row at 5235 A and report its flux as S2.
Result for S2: 6.51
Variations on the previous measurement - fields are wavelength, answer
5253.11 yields 6.32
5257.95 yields 6.12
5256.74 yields 6.16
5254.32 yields 6.25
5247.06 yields 6.56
